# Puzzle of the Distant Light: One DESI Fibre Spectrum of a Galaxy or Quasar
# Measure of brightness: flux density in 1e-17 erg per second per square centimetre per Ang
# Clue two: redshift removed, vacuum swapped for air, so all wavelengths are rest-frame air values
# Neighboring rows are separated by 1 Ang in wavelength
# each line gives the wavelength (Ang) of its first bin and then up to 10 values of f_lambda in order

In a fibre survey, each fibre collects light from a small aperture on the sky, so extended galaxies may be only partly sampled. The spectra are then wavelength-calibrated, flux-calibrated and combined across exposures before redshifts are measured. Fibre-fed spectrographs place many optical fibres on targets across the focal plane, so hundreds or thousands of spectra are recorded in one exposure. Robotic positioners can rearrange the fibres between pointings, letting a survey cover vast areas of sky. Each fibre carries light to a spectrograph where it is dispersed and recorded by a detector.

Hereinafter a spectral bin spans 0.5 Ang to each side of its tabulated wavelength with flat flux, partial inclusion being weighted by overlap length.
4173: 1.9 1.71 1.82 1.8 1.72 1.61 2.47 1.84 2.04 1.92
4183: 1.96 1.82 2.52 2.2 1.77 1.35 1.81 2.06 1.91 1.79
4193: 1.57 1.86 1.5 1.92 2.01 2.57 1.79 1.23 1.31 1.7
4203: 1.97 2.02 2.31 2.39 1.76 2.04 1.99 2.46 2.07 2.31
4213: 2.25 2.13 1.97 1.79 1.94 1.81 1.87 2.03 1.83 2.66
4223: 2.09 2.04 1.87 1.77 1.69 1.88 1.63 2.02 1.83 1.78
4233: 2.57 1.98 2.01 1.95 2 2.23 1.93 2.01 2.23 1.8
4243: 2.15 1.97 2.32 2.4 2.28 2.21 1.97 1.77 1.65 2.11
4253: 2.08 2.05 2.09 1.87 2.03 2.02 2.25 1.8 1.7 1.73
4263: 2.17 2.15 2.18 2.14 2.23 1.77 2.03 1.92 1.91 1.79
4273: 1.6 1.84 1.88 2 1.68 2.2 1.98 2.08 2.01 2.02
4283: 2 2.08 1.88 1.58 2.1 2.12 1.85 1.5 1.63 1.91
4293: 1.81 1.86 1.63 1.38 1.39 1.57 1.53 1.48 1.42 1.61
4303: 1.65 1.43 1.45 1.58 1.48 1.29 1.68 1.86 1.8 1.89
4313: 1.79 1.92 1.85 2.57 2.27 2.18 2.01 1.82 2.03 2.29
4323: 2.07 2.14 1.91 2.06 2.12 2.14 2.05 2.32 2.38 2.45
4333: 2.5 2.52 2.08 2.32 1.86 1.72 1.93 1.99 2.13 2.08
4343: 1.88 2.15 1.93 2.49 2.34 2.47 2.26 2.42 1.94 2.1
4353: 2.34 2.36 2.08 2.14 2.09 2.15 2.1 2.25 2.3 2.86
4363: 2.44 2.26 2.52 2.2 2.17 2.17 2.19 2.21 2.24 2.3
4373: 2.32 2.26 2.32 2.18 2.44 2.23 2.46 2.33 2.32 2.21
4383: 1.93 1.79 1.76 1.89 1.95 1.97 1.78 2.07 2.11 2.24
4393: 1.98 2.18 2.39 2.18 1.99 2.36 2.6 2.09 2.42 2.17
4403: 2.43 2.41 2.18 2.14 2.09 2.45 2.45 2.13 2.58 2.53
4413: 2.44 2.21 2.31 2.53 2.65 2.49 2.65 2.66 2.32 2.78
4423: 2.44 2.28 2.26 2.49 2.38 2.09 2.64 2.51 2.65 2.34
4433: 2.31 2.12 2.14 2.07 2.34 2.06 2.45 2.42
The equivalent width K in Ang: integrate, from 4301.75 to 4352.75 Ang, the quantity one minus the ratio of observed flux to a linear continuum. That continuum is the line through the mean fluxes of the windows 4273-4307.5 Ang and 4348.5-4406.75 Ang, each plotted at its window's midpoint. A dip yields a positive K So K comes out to -2.04 Ang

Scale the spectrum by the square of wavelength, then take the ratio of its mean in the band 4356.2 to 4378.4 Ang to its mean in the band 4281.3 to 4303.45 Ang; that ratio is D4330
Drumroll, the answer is 1.36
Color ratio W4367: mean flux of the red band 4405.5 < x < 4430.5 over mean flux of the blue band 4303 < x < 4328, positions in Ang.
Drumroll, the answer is 1.3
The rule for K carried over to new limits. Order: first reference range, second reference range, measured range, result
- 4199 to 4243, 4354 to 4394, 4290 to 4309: 4.8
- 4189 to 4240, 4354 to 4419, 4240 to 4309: 6.2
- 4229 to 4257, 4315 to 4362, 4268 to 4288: 1.5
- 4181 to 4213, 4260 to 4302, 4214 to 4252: -2.1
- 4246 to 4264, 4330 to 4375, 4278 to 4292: 1.0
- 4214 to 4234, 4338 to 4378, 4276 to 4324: 6.6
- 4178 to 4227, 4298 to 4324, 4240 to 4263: -1.7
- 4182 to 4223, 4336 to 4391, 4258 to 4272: 0.3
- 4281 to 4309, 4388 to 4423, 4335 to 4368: -3.0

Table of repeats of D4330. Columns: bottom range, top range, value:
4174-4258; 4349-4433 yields 1.25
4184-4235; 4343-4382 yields 1.25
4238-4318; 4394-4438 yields 1.33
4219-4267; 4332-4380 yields 1.16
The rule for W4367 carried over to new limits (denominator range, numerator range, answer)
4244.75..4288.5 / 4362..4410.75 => 1.11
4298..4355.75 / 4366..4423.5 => 1.13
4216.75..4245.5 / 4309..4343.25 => 1.04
